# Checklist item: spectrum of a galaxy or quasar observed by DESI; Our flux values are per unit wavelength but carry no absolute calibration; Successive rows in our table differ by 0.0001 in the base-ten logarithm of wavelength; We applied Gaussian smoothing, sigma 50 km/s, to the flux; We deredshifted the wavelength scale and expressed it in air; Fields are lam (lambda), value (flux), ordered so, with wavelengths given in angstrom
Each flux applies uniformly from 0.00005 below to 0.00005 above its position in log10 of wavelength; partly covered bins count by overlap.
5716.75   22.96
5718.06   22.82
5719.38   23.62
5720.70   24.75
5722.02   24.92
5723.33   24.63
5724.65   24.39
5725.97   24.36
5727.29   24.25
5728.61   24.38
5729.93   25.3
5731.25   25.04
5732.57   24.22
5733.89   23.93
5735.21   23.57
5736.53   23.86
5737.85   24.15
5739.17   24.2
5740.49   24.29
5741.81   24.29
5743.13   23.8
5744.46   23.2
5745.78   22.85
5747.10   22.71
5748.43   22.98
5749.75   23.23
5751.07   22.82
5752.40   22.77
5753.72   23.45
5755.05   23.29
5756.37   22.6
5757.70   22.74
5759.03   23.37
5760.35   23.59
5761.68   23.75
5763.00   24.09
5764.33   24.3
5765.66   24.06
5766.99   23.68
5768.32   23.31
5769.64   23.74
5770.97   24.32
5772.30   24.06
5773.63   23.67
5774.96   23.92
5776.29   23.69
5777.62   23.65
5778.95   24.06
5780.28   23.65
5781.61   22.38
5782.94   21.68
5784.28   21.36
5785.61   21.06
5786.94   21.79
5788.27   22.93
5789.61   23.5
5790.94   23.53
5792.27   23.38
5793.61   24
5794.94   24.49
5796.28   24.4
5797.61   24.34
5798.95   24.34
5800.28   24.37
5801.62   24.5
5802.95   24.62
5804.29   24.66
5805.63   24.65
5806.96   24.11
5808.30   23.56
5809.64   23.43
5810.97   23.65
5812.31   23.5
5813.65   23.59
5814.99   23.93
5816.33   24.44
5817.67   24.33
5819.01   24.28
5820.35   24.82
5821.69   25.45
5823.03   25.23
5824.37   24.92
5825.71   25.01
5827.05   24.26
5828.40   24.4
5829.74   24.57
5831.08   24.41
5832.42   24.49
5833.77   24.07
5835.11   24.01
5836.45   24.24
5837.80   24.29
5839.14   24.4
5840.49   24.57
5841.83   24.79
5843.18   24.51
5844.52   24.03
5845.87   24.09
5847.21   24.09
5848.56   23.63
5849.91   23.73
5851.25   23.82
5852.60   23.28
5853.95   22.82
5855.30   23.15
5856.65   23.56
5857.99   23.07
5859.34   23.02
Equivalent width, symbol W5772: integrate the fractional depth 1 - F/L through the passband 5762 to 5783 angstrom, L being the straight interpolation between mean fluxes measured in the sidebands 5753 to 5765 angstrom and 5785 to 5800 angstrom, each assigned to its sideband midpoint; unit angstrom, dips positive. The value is -0.2 angstrom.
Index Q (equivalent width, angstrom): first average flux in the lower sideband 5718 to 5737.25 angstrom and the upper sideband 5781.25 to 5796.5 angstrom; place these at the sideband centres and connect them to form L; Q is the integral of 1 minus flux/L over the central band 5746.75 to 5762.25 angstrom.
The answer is 0.4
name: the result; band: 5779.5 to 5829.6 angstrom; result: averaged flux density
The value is 23.9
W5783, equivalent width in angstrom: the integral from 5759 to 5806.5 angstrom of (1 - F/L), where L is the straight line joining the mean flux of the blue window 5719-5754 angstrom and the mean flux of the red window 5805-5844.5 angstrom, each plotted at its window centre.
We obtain 0.99 angstrom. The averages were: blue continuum 23.9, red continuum 24.3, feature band 23.6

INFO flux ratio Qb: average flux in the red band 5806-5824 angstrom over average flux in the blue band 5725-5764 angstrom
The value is 1.02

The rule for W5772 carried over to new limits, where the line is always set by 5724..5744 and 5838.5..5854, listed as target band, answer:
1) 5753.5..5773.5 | 0.47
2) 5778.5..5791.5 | 0.85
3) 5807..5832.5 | -0.26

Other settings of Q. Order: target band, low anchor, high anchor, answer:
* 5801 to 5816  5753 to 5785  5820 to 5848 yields 0.0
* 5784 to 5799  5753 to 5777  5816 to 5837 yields 0.5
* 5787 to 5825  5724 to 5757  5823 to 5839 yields 0.2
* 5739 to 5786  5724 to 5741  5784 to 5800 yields 0.9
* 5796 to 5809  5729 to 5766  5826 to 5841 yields -0.1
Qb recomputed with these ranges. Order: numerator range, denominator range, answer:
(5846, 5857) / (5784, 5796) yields 1.02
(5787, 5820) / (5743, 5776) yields 1.02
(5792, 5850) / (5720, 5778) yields 1.02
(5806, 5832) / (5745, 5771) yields 1.04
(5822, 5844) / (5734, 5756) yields 1.04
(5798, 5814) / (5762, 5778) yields 1.01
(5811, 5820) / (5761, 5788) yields 1.03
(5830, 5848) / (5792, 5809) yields 1.00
